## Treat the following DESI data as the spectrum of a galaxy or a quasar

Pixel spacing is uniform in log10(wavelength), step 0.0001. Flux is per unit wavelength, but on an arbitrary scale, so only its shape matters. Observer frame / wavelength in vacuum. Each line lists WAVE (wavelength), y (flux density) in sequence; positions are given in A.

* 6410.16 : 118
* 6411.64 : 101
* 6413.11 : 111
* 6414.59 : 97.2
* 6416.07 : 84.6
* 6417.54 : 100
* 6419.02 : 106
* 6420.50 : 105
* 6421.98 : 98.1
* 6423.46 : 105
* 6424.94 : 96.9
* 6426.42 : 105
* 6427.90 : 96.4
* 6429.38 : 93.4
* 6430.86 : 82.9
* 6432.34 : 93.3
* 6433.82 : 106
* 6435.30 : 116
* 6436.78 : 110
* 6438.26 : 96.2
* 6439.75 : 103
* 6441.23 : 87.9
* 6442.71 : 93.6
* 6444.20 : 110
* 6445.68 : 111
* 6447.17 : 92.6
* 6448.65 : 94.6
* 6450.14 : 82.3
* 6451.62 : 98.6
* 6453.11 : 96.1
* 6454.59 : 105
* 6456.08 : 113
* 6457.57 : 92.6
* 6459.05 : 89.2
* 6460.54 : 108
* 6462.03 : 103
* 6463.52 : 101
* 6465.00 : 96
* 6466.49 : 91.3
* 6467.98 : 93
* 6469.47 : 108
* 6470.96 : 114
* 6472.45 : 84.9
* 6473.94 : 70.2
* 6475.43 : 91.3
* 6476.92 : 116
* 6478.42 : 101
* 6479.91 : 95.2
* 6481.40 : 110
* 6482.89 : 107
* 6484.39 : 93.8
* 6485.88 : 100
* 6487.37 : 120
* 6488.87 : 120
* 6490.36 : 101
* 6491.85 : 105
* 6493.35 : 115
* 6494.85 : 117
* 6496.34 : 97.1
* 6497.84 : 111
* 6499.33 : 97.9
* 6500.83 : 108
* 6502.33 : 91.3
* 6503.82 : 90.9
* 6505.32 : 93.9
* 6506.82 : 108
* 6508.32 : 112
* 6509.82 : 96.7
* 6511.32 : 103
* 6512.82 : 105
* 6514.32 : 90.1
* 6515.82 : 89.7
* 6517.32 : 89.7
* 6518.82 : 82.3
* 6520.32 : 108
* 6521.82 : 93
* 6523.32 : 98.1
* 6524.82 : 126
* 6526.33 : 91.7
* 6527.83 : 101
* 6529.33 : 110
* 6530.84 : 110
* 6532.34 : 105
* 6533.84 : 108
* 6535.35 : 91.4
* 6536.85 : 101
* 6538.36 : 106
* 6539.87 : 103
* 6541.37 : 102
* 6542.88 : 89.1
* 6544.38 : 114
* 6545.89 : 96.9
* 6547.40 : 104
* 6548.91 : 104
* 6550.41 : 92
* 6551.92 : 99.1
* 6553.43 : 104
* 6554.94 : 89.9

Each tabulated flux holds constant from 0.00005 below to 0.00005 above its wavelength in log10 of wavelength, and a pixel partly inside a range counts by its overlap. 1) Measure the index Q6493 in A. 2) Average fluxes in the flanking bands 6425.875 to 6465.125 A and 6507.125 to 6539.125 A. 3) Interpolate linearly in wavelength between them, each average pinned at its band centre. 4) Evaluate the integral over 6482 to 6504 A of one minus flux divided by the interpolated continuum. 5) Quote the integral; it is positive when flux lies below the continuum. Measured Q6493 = -1.1 A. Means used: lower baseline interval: 99.2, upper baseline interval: 101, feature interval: 105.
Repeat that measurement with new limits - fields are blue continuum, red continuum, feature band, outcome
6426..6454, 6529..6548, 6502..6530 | 0.78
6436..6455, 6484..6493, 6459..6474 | 0.75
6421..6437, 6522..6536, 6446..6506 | 0.90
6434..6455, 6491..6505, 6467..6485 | 0.58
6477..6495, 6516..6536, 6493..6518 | 0.79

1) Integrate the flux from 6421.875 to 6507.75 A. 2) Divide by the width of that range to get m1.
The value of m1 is 101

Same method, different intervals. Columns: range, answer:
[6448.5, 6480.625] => 97.5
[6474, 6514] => 103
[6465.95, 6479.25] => 96.7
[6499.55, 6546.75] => 100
